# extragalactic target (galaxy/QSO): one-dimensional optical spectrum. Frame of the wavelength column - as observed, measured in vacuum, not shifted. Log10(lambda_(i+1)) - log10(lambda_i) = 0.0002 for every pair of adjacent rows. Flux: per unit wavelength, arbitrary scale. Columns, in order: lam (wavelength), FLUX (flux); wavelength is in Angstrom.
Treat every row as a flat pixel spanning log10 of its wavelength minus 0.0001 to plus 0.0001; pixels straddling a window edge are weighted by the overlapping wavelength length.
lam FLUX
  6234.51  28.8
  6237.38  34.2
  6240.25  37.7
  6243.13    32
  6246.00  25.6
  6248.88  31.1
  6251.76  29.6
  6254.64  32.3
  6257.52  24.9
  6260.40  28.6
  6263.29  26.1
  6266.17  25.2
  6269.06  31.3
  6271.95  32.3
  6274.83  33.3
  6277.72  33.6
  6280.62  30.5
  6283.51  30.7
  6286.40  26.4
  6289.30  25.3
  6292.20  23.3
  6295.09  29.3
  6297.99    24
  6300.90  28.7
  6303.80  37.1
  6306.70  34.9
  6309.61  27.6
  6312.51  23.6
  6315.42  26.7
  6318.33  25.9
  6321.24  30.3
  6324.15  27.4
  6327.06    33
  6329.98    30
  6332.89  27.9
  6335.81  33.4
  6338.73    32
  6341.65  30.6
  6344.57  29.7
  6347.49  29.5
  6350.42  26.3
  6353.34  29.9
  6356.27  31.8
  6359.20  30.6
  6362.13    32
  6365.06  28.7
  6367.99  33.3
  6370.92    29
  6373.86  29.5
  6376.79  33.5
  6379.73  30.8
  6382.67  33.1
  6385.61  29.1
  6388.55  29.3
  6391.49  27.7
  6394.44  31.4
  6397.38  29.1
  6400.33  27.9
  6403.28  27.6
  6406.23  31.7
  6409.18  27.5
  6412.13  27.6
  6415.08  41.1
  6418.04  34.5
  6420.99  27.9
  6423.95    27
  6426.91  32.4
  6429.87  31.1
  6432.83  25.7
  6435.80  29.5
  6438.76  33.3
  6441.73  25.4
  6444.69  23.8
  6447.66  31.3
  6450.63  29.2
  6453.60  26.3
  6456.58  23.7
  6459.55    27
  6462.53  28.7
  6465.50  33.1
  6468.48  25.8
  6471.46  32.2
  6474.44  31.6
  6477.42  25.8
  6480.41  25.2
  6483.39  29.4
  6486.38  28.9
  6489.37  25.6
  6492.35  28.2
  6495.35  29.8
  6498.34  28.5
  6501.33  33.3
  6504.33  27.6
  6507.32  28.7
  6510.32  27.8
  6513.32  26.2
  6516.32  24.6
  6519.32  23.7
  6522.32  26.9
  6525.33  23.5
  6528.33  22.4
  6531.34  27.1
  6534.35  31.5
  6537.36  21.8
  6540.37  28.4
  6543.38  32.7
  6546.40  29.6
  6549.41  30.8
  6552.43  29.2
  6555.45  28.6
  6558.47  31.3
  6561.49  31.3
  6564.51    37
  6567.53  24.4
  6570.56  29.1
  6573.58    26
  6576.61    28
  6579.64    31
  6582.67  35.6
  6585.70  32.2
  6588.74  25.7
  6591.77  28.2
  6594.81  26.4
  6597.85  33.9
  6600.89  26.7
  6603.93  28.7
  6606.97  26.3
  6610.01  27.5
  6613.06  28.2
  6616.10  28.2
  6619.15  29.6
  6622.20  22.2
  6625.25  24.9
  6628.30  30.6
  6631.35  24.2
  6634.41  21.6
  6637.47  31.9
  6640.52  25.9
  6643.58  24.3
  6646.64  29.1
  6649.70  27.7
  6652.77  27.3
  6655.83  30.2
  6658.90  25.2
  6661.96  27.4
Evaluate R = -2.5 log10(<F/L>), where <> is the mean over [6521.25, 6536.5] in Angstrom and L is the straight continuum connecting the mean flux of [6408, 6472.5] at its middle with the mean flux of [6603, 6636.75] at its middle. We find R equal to 0.08 mag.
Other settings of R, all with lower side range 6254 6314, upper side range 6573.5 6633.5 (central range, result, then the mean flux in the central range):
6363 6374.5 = -0.06 mag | 30.3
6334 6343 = -0.11 mag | 31.8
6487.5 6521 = 0.03 mag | 27.6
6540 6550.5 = -0.08 mag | 30.6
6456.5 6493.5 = 0.01 mag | 28.3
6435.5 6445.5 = 0.02 mag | 28.1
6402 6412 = 0.00 mag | 28.8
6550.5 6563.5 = -0.08 mag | 30.4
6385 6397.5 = -0.03 mag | 29.4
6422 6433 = -0.03 mag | 29.4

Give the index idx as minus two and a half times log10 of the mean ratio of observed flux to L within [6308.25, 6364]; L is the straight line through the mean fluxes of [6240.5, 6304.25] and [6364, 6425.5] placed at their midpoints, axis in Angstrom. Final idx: 0.02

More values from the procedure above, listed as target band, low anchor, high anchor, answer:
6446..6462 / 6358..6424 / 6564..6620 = 0.09 mag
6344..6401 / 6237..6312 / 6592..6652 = -0.04 mag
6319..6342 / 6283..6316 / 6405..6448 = -0.07 mag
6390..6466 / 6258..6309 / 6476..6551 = -0.04 mag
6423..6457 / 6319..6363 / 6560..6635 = 0.04 mag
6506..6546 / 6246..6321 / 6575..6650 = 0.06 mag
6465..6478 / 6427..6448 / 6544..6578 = -0.03 mag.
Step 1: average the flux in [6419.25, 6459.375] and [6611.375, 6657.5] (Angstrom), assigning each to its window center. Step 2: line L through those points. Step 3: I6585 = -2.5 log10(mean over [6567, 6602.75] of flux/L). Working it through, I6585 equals -0.07 mag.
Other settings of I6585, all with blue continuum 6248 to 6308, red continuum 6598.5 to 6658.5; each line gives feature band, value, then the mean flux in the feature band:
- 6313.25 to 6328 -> 0.033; 28.3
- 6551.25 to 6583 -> -0.090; 29.9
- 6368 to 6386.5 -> -0.083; 31.1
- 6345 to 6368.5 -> -0.044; 30.1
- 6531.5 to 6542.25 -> 0.014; 27.4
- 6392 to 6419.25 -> -0.080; 30.8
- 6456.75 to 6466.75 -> -0.020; 28.8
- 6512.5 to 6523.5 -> 0.107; 25.3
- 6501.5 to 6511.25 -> -0.031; 28.8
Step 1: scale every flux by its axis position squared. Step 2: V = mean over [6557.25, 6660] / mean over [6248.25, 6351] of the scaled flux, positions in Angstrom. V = 1.1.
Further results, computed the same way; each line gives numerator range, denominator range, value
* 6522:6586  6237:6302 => 1.08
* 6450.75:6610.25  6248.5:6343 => 1.04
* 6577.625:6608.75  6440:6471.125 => 1.11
